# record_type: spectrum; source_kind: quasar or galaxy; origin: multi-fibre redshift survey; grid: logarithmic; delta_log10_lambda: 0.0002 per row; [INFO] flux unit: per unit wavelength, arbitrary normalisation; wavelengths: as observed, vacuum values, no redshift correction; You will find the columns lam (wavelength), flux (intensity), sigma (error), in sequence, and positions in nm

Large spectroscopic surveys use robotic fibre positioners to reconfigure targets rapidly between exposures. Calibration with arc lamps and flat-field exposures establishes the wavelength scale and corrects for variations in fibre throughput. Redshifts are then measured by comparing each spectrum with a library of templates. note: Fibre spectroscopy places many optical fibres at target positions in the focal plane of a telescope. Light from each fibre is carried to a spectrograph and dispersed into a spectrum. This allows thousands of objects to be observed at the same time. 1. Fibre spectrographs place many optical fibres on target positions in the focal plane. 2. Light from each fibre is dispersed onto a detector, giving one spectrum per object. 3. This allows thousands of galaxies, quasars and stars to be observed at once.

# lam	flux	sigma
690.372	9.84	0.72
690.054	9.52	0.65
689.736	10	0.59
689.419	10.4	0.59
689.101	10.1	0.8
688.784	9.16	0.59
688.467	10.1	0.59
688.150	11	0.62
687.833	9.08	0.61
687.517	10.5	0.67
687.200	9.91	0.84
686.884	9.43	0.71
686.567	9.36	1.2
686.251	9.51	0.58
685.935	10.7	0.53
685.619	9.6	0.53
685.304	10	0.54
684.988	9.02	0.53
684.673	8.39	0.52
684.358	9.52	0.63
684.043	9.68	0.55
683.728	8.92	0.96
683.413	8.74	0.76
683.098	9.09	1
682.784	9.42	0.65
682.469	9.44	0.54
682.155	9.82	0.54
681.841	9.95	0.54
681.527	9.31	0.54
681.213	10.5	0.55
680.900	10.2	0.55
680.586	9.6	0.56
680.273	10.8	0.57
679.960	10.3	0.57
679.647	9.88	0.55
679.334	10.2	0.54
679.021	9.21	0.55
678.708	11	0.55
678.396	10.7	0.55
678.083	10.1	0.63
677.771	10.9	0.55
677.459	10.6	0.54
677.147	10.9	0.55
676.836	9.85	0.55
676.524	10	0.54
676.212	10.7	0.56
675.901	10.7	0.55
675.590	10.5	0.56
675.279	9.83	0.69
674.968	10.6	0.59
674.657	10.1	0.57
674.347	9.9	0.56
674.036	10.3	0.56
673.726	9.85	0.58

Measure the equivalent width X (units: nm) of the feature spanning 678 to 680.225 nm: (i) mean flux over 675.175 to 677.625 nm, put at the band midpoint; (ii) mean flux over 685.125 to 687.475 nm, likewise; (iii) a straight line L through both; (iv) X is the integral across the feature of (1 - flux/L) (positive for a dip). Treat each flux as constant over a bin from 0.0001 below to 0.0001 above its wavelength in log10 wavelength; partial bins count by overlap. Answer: 0.00 nm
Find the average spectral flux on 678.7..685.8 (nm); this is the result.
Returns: 9.65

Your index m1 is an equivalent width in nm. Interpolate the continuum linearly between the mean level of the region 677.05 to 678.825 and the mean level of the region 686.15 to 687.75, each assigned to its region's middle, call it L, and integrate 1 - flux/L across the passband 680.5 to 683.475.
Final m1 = 0.18 nm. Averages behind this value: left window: 10.7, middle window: 9.63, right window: 9.72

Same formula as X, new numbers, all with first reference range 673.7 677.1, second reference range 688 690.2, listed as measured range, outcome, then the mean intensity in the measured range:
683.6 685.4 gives 0.16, 9.24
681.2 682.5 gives 0.05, 9.76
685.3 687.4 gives 0.06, 9.78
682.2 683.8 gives 0.15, 9.18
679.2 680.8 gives 0.00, 10.2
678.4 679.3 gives 0.00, 10.2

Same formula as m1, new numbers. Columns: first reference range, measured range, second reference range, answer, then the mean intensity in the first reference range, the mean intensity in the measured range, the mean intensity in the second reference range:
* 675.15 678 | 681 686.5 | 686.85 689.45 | 0.35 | 10.4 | 9.51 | 9.97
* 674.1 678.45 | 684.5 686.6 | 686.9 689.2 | 0.11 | 10.4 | 9.52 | 9.95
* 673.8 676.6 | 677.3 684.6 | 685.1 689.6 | 0.16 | 10.3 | 9.89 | 9.91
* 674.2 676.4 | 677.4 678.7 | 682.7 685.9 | -0.08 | 10.3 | 10.6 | 9.29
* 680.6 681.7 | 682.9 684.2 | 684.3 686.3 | 0.08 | 9.95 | 9.12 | 9.54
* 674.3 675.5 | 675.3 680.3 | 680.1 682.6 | -0.15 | 10.2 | 10.4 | 9.96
